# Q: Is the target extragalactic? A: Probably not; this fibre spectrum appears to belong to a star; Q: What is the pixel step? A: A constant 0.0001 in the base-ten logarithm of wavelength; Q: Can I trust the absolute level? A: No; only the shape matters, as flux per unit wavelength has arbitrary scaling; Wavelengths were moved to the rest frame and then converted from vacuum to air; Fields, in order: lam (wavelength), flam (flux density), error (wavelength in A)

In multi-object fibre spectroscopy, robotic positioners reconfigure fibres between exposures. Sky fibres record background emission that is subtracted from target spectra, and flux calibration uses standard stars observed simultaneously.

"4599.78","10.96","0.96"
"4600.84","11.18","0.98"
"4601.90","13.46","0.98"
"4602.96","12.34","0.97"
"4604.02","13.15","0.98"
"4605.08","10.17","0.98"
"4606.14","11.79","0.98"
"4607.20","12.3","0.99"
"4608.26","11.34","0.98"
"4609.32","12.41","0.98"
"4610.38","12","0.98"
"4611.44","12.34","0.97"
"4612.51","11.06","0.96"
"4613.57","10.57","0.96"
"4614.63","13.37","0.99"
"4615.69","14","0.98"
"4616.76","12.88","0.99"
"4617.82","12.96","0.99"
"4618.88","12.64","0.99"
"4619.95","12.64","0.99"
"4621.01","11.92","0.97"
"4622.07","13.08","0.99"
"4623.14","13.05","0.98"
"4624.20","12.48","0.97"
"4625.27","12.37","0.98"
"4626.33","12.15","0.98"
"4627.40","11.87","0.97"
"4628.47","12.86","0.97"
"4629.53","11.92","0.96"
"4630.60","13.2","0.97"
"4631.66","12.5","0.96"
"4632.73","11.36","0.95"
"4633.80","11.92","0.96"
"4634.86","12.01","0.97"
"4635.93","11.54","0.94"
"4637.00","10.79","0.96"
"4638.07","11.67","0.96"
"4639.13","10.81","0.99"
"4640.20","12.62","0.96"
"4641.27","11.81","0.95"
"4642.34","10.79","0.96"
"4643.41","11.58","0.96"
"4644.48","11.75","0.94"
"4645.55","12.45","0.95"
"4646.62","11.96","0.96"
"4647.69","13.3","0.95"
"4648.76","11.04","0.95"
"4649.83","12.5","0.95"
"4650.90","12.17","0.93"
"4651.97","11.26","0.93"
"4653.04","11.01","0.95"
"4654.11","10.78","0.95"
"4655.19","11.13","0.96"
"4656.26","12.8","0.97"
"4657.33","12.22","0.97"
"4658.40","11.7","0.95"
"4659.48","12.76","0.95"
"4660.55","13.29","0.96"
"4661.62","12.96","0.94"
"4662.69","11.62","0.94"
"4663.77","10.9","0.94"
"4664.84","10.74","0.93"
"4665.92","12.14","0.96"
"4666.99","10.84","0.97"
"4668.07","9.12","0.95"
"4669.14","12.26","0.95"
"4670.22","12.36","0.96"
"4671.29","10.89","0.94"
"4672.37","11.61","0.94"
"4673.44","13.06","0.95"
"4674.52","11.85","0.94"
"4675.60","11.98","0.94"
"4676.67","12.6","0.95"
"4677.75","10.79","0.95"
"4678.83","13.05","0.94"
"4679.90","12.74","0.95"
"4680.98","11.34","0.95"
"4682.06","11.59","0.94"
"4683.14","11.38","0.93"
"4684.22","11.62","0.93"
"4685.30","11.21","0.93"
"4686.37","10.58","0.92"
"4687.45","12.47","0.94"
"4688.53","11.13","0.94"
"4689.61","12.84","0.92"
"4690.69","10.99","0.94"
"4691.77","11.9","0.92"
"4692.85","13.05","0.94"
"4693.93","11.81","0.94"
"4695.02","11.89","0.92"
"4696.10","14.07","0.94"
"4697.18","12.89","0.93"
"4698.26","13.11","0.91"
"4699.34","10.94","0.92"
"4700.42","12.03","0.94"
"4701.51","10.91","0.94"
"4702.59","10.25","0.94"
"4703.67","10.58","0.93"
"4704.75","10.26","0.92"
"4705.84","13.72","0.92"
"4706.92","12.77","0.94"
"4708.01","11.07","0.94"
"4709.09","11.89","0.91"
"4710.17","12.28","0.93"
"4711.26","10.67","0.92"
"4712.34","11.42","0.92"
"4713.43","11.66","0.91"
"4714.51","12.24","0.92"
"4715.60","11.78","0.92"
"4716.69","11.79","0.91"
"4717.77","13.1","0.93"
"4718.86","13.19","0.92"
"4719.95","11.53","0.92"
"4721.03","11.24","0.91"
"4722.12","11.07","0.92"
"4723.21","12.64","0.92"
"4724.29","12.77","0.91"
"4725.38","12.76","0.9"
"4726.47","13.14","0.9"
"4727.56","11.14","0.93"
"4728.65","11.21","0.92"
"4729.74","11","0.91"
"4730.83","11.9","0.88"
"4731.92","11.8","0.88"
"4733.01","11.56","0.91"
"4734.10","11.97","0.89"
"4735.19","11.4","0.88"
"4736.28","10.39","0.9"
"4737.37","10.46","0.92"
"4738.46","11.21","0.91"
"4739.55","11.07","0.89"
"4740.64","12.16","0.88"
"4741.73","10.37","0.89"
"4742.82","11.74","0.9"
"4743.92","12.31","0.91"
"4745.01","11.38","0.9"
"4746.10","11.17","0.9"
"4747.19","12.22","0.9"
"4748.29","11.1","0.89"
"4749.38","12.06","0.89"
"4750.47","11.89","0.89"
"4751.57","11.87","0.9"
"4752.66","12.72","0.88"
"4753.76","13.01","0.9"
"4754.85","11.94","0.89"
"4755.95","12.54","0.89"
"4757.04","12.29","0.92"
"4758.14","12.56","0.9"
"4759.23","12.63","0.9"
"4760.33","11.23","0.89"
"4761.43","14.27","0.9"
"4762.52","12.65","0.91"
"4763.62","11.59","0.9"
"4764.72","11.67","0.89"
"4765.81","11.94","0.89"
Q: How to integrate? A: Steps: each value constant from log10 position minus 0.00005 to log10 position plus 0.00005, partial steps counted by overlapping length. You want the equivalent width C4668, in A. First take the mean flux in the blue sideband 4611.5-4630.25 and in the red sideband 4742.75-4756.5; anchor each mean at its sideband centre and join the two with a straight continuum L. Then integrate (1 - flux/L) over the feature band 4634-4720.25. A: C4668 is 3.1 A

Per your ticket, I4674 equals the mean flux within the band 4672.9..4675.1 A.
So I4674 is 12.4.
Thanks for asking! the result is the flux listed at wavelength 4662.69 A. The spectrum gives 11.62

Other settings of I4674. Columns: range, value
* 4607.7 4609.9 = 11.9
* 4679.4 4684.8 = 11.7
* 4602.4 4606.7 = 11.9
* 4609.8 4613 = 11.8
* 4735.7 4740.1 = 10.8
